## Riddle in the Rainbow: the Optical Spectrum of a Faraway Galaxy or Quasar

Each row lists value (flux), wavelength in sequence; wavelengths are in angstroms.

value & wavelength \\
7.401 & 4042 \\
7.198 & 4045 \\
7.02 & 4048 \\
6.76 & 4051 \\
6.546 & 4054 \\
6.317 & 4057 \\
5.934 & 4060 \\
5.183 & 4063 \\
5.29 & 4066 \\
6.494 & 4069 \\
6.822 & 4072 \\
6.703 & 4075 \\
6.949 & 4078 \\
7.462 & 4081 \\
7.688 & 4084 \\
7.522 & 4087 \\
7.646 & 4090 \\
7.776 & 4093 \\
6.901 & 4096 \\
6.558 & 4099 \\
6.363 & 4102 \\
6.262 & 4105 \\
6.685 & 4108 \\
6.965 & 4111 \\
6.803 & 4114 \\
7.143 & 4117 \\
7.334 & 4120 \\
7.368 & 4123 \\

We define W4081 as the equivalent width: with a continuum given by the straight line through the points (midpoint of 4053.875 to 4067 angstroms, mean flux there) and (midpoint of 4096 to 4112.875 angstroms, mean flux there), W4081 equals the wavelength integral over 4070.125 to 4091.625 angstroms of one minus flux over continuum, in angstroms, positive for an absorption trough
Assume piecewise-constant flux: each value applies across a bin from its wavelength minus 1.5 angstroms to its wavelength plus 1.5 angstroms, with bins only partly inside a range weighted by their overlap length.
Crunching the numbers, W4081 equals -3.7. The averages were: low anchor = 5.8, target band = 7.25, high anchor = 6.6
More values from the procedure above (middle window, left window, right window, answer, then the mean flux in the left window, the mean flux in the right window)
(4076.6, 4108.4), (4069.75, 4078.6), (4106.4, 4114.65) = -1.4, 6.78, 6.81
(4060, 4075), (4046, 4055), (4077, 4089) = 2.4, 6.81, 7.43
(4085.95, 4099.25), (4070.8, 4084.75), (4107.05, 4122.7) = -0.5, 7.1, 7.03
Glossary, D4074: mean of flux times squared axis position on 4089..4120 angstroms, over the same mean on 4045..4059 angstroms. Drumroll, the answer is 1.06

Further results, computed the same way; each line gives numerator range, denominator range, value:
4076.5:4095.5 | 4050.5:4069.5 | 1.26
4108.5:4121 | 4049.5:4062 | 1.14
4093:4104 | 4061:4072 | 1.18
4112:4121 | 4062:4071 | 1.26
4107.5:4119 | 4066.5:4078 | 1.07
